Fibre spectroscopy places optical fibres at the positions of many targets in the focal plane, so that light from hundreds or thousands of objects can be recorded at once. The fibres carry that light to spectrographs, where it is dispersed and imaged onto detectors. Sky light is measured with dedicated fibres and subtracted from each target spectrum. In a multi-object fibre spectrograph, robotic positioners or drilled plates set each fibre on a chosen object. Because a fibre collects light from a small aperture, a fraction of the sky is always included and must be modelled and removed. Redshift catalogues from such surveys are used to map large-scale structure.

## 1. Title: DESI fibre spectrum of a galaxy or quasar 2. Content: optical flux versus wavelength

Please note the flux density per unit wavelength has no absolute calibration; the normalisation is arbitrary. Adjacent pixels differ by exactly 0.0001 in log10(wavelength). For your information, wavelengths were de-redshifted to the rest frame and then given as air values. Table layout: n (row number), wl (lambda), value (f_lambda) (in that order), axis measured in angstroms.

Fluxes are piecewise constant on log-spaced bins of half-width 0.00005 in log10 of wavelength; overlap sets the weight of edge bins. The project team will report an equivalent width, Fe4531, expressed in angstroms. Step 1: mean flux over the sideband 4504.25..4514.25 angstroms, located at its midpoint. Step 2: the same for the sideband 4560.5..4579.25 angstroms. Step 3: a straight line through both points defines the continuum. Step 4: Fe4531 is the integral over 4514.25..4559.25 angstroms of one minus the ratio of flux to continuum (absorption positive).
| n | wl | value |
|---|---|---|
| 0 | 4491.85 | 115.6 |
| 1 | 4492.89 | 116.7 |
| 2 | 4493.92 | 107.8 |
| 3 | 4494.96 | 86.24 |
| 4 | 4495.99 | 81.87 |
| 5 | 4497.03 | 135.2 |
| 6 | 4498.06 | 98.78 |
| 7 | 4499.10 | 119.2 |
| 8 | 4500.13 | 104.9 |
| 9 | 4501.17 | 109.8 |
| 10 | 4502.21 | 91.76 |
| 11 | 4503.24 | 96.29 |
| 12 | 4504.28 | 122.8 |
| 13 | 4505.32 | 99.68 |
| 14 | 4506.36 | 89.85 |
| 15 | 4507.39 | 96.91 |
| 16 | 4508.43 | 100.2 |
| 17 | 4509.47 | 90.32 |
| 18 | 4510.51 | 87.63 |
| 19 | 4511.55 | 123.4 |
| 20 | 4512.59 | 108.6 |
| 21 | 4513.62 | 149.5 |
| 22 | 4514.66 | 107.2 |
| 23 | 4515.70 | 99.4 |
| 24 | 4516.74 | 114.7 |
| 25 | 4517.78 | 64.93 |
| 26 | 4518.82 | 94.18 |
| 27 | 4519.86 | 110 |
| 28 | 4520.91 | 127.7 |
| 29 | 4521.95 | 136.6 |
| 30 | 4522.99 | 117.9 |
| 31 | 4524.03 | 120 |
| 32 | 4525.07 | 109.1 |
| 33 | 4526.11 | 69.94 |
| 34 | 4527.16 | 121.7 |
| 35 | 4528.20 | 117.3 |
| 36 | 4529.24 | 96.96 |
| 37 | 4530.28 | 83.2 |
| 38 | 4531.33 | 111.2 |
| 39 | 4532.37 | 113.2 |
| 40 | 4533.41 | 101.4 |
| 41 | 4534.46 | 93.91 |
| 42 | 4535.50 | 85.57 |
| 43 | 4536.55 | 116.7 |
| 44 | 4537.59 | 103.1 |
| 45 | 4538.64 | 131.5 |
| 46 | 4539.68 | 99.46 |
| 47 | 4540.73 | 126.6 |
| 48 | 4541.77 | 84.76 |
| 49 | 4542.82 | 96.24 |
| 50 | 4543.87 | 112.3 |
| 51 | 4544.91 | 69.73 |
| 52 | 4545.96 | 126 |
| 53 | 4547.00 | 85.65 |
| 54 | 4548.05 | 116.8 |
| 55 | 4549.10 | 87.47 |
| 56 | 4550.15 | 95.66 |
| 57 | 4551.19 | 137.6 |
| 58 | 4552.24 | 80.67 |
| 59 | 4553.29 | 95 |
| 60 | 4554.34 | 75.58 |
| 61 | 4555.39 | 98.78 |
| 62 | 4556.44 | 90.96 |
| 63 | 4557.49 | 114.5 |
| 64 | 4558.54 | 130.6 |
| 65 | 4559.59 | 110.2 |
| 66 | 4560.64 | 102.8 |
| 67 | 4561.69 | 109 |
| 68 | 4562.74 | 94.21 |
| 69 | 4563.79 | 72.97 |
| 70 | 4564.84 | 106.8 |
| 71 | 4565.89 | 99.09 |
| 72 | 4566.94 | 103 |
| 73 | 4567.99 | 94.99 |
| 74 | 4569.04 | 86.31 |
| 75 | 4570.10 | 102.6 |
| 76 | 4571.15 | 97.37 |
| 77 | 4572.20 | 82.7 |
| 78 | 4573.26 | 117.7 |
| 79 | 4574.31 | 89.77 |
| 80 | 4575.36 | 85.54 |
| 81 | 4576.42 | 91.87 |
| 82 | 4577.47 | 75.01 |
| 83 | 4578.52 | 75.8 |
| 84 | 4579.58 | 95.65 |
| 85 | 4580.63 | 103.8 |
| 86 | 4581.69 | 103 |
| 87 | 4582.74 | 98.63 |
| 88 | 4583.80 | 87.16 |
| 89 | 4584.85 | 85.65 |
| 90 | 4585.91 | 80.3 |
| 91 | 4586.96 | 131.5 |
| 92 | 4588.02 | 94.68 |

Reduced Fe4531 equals -1.6 angstroms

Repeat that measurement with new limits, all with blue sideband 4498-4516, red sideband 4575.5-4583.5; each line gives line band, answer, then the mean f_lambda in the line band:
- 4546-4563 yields -1.1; 102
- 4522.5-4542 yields -1.0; 106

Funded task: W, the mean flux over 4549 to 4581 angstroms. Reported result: 97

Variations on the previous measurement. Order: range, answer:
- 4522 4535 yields 106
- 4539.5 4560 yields 102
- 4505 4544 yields 106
